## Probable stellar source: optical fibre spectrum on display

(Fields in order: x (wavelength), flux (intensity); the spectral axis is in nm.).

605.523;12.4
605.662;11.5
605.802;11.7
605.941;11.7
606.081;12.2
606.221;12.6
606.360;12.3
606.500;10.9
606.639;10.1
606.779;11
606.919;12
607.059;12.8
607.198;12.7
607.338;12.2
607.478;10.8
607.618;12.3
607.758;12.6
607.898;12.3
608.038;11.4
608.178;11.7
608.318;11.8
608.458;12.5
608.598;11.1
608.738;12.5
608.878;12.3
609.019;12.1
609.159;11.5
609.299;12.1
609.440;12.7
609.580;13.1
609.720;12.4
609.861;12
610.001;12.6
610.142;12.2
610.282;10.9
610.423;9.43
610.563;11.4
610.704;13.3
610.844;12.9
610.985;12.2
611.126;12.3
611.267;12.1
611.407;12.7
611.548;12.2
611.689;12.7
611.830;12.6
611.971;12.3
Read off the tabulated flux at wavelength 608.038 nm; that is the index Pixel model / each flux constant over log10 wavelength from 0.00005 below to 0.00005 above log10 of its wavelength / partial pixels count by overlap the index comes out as 11.4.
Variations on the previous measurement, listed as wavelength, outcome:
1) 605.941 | 11.7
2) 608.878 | 12.3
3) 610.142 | 12.2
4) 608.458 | 12.5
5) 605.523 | 12.4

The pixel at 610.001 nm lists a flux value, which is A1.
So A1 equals 12.6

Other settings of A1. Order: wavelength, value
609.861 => 12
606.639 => 10.1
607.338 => 12.2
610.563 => 11.4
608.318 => 11.8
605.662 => 11.5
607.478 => 10.8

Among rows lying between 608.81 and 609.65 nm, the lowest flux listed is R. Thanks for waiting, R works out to 11.5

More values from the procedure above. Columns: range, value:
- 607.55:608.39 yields 11.4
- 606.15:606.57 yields 10.9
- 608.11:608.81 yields 11.1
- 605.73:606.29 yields 11.7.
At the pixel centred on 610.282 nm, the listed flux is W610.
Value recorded 10.9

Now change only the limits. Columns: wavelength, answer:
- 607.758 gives 12.6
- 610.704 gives 13.3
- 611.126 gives 12.3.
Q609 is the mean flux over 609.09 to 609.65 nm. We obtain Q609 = 12.4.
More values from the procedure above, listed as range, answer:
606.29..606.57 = 11.6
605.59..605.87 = 11.6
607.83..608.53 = 11.9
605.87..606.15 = 11.9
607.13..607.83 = 12.1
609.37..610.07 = 12.6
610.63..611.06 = 12.8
